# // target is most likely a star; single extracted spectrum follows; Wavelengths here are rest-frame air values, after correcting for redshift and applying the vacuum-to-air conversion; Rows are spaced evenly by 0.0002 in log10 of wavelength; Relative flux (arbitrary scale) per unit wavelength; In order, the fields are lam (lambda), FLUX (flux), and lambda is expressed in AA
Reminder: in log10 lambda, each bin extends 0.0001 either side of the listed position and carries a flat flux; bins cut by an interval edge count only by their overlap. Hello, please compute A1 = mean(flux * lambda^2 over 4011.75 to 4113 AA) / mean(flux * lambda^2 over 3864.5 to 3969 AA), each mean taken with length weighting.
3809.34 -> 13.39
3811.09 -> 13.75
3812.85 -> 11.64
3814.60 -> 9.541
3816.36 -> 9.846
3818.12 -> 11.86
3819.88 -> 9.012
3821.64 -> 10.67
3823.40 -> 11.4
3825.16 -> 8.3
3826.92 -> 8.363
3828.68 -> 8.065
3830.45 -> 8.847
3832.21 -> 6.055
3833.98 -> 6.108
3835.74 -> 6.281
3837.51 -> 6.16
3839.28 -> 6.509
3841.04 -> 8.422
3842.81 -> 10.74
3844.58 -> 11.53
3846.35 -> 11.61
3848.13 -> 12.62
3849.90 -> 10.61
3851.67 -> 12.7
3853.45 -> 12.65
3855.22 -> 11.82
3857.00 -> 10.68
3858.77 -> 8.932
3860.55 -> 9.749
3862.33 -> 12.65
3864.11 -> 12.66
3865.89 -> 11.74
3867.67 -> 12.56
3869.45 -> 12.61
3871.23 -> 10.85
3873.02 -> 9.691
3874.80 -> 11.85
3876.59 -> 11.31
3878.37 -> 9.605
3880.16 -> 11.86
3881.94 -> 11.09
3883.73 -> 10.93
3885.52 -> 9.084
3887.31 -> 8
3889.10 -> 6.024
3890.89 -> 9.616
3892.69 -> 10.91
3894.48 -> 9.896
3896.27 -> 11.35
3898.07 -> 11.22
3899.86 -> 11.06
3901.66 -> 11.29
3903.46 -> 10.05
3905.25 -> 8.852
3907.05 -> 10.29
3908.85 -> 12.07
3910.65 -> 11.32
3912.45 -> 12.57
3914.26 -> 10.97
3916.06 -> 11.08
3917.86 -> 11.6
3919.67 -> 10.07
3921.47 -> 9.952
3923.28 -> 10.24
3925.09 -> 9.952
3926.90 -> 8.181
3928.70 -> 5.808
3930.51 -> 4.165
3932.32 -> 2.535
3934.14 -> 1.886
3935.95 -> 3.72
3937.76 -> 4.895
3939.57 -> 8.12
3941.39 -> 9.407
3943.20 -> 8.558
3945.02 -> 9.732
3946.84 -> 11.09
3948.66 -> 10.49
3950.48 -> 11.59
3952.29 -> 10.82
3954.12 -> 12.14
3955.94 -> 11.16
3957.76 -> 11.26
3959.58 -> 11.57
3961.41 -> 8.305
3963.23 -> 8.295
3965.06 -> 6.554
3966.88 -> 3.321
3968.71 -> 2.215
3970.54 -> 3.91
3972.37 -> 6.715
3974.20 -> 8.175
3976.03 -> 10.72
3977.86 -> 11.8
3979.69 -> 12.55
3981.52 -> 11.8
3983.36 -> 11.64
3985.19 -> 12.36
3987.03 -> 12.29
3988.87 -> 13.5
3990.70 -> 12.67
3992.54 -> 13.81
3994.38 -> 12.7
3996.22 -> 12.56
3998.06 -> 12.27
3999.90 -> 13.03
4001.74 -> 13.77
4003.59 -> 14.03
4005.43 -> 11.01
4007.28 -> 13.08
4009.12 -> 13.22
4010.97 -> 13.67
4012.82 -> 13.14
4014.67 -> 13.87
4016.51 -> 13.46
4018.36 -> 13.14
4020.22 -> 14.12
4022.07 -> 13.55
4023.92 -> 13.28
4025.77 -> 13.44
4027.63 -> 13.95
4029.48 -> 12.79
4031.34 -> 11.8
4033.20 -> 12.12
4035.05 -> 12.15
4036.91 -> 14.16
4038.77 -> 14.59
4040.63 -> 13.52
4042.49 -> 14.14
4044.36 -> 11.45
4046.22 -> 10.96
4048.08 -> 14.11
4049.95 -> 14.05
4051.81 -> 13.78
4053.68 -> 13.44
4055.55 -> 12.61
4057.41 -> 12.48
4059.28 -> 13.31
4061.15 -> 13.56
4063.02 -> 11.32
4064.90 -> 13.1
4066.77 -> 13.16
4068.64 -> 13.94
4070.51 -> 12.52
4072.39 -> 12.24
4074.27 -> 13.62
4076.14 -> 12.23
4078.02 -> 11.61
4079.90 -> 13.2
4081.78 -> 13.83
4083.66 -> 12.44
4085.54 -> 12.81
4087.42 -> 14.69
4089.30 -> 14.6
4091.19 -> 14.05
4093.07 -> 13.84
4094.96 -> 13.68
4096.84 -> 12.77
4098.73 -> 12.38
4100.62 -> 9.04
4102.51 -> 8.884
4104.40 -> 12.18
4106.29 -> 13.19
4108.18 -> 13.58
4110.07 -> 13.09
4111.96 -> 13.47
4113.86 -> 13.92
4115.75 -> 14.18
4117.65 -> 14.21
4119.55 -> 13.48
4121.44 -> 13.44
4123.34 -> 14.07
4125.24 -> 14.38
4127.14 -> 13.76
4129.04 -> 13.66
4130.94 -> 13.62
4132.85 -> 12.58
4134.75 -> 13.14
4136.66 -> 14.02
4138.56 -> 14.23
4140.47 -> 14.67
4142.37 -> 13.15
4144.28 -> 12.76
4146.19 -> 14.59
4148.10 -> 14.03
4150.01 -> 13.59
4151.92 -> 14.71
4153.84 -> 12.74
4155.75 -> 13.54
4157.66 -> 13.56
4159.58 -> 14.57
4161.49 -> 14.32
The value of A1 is 1.48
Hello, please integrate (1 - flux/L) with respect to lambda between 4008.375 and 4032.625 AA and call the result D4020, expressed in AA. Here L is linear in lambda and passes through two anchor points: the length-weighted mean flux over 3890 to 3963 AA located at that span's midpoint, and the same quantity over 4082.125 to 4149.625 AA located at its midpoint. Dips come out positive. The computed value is -4.1 AA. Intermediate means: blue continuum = 9.48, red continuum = 13.3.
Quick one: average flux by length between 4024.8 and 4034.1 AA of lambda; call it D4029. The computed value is 12.8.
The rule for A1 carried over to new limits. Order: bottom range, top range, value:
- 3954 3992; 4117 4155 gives 1.54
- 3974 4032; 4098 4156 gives 1.11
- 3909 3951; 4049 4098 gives 1.64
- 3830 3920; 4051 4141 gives 1.42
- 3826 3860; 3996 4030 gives 1.53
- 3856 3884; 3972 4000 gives 1.13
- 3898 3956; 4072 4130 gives 1.55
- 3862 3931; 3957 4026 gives 1.15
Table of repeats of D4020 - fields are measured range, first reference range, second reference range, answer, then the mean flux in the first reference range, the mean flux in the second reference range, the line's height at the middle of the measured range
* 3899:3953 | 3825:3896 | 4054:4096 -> 9.28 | 10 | 13.1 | 11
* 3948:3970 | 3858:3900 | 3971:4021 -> 5.42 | 10.6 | 12.3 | 11.8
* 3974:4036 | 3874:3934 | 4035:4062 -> -2.80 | 9.73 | 13.3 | 12.2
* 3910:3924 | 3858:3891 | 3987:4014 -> 0.52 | 10.6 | 13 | 11.4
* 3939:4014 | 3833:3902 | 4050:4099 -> 7.14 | 10.4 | 13.2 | 11.8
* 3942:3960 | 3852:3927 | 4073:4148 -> 1.00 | 10.7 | 13.3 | 11.4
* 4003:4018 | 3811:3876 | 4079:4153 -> -1.25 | 10.2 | 13.4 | 12.2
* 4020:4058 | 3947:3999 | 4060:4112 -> -4.54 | 10.3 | 12.8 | 11.8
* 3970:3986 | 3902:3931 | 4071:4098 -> 1.53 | 9.93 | 13.2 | 11.1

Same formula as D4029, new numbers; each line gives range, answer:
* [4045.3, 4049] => 12.5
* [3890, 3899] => 10.6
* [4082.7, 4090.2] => 13.6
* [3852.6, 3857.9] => 11.7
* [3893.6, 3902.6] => 11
